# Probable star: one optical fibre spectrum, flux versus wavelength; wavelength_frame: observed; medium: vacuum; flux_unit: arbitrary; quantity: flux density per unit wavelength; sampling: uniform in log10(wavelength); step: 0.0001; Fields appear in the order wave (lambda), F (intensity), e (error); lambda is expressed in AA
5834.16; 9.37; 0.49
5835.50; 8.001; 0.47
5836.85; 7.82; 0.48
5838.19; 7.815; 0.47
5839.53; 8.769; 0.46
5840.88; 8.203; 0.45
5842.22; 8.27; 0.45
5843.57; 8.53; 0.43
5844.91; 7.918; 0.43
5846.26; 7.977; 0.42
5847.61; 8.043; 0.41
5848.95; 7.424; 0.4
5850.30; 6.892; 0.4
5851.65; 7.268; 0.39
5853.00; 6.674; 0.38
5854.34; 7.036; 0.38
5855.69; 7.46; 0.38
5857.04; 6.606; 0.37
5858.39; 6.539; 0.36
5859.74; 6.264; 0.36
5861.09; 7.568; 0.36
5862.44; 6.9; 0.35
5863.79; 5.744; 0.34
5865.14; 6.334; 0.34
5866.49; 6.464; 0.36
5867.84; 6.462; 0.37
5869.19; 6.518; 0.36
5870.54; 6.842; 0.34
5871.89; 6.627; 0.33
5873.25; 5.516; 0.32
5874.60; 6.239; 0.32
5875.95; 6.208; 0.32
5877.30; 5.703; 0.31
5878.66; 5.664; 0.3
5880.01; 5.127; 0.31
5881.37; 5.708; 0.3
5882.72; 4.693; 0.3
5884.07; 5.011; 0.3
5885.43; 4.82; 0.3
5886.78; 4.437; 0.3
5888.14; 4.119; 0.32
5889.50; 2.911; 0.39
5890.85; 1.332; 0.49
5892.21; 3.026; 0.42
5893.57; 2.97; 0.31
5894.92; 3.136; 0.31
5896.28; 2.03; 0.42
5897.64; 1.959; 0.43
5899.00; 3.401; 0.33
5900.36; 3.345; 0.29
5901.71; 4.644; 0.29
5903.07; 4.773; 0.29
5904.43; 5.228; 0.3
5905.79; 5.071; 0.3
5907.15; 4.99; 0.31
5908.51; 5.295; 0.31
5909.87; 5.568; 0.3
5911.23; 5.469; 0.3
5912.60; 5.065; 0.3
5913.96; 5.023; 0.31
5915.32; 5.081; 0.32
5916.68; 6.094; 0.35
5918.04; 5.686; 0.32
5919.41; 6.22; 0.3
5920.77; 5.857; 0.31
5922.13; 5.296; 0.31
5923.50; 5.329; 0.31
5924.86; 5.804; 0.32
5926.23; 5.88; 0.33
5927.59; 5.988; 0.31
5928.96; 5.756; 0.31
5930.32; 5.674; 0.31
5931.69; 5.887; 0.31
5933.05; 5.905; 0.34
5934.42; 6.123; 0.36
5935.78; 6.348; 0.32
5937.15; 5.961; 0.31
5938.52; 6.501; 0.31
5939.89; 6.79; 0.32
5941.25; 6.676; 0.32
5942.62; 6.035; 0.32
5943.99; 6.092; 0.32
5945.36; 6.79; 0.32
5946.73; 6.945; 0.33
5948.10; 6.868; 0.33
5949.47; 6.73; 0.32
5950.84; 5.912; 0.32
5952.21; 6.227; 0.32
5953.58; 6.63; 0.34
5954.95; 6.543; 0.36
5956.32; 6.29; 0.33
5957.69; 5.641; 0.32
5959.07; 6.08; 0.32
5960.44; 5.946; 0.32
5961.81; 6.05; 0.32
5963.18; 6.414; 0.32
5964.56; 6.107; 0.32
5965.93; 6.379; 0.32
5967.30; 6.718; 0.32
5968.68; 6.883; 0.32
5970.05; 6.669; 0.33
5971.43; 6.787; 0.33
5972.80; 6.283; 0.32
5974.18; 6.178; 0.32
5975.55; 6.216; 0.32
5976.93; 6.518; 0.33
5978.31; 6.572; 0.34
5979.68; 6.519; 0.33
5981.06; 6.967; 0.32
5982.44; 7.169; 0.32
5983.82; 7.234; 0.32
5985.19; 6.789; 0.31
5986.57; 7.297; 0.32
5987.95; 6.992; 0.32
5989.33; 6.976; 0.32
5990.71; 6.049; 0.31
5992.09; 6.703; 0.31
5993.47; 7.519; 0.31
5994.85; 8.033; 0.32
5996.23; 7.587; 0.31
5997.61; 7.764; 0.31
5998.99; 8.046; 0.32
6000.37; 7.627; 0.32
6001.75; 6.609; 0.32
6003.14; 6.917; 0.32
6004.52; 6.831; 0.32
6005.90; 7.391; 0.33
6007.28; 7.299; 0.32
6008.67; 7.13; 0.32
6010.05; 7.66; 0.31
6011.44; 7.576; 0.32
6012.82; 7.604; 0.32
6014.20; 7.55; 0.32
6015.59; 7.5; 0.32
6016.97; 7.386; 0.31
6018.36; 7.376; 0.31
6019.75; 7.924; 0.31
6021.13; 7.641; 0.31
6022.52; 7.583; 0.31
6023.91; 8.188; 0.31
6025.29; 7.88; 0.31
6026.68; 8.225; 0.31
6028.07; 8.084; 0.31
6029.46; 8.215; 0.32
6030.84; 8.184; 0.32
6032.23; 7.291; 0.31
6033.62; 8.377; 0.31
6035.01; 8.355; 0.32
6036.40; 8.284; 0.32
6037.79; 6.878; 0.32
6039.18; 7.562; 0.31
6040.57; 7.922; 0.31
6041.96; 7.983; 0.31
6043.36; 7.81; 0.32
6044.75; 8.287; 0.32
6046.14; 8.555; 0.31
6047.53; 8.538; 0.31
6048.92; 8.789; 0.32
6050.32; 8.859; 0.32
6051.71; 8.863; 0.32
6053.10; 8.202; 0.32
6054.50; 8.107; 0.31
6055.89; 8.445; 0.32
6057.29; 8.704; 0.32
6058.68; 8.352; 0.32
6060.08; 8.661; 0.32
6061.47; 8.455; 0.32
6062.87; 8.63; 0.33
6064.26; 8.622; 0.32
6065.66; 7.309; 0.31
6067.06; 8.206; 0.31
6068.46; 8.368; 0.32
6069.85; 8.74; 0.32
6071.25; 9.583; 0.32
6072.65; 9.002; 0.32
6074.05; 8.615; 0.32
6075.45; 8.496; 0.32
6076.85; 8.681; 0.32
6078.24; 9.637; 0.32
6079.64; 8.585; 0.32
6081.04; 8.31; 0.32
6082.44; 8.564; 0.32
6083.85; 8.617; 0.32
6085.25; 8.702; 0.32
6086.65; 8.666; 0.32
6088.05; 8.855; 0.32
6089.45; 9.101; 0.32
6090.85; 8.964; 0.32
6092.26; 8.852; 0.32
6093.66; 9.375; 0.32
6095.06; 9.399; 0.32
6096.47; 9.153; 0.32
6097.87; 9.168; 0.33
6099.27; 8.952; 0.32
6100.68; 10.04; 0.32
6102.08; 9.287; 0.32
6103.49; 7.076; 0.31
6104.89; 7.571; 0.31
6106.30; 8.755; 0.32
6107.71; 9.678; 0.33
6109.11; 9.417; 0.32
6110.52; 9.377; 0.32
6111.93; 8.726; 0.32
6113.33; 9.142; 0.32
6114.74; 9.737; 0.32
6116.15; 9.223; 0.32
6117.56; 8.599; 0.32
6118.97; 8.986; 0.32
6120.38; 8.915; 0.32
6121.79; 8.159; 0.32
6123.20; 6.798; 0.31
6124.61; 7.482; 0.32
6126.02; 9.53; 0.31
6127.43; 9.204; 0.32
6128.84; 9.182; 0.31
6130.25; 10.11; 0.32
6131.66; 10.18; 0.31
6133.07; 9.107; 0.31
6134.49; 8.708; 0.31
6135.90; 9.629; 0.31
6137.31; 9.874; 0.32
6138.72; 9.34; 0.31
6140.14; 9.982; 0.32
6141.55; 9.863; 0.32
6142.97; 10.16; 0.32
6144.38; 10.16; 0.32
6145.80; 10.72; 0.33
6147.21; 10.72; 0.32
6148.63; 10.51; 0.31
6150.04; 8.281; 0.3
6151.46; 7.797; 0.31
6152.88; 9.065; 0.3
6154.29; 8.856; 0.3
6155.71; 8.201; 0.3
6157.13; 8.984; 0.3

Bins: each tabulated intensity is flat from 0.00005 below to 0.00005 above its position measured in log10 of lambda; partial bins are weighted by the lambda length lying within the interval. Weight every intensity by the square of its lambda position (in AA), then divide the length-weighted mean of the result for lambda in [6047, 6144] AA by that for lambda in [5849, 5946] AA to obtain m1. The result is 1.72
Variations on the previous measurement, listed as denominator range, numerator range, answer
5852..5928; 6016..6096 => 1.68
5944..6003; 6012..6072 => 1.24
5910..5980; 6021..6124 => 1.45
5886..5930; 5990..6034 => 1.70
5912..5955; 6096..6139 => 1.58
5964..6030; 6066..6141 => 1.29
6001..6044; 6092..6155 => 1.24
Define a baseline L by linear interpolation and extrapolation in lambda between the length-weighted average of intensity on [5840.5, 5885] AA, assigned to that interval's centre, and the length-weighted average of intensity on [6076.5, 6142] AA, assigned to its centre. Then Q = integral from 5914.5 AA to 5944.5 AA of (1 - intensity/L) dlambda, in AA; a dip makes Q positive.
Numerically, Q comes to 5.5 AA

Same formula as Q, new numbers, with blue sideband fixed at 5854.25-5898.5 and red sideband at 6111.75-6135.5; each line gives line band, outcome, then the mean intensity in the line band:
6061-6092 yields -1.6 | 8.67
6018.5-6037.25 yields -1.2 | 7.99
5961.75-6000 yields -0.3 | 6.86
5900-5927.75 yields 2.3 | 5.33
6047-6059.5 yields -1.0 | 8.54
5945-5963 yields 0.1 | 6.35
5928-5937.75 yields 0.2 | 5.95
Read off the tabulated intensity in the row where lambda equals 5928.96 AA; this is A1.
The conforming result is 5.756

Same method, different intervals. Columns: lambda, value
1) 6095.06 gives 9.399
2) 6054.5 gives 8.107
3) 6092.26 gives 8.852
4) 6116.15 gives 9.223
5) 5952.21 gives 6.227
